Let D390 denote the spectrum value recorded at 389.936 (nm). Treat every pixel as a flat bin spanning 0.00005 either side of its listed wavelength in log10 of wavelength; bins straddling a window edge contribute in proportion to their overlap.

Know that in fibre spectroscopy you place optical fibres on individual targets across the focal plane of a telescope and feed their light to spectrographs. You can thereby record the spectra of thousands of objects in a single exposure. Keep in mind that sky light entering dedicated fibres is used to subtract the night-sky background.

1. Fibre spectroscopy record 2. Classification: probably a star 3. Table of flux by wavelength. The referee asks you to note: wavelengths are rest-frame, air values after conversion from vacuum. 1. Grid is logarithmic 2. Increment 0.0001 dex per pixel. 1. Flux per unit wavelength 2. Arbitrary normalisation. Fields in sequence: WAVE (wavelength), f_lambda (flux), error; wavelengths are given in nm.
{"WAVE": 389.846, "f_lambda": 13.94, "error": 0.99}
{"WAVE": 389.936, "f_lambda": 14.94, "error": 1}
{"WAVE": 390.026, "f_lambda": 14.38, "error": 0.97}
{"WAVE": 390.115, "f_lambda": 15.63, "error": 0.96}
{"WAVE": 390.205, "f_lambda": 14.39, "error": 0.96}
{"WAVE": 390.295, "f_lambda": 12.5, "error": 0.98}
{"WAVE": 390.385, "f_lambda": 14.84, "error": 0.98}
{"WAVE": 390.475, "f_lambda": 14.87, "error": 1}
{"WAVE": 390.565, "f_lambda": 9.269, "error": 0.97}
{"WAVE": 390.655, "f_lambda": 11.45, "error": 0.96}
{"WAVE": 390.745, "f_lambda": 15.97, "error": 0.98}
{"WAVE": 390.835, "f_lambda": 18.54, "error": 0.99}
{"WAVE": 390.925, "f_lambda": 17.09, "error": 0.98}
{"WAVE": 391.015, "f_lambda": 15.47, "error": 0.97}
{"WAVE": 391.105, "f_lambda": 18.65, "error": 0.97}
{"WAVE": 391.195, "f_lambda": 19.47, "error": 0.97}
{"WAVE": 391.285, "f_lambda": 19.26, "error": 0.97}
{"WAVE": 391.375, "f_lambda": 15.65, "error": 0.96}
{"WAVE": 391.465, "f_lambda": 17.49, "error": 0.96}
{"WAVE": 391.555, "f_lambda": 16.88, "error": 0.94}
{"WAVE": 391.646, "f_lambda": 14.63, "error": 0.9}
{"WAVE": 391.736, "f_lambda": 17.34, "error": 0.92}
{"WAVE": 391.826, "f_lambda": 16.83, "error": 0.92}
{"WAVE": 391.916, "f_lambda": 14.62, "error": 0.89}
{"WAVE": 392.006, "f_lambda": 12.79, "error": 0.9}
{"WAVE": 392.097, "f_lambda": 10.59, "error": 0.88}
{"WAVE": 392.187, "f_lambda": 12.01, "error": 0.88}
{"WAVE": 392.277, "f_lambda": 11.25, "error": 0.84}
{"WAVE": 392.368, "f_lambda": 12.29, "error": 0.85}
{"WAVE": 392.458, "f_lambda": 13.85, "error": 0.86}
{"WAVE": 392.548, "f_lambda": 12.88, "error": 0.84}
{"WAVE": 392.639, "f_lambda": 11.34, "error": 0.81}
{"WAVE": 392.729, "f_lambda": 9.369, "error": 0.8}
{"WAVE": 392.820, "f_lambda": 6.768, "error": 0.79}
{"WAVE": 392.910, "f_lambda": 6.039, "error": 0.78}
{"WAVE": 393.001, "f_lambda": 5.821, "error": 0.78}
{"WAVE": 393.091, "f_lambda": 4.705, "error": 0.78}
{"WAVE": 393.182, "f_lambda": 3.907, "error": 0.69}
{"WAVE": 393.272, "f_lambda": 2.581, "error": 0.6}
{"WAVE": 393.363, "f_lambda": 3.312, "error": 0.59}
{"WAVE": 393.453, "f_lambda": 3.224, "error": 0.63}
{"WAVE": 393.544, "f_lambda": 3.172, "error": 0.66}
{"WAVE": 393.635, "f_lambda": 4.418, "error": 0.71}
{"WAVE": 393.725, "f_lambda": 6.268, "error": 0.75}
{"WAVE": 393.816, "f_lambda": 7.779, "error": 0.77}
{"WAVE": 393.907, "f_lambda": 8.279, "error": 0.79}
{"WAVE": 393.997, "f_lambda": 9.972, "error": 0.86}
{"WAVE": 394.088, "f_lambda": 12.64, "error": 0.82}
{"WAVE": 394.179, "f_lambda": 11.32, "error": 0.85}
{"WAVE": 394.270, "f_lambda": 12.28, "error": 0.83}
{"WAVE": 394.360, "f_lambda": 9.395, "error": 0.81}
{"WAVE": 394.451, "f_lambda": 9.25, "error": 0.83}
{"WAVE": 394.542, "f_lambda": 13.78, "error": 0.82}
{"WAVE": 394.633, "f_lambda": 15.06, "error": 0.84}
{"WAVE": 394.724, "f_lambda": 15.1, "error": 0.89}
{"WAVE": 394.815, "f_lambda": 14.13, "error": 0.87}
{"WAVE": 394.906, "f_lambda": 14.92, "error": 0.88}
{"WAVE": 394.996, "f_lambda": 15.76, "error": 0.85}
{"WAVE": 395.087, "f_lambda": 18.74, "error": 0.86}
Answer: 14.94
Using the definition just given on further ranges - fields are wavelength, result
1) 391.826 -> 16.83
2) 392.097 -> 10.59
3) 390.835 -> 18.54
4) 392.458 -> 13.85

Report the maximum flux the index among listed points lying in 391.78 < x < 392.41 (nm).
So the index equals 16.83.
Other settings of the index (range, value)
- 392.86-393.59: 6.039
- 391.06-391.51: 19.47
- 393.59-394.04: 9.972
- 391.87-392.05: 14.62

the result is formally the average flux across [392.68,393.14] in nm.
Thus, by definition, 6.56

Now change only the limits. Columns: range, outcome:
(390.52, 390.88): 13.8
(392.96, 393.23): 4.78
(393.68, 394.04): 8.07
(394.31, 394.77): 12.5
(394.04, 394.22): 11.9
